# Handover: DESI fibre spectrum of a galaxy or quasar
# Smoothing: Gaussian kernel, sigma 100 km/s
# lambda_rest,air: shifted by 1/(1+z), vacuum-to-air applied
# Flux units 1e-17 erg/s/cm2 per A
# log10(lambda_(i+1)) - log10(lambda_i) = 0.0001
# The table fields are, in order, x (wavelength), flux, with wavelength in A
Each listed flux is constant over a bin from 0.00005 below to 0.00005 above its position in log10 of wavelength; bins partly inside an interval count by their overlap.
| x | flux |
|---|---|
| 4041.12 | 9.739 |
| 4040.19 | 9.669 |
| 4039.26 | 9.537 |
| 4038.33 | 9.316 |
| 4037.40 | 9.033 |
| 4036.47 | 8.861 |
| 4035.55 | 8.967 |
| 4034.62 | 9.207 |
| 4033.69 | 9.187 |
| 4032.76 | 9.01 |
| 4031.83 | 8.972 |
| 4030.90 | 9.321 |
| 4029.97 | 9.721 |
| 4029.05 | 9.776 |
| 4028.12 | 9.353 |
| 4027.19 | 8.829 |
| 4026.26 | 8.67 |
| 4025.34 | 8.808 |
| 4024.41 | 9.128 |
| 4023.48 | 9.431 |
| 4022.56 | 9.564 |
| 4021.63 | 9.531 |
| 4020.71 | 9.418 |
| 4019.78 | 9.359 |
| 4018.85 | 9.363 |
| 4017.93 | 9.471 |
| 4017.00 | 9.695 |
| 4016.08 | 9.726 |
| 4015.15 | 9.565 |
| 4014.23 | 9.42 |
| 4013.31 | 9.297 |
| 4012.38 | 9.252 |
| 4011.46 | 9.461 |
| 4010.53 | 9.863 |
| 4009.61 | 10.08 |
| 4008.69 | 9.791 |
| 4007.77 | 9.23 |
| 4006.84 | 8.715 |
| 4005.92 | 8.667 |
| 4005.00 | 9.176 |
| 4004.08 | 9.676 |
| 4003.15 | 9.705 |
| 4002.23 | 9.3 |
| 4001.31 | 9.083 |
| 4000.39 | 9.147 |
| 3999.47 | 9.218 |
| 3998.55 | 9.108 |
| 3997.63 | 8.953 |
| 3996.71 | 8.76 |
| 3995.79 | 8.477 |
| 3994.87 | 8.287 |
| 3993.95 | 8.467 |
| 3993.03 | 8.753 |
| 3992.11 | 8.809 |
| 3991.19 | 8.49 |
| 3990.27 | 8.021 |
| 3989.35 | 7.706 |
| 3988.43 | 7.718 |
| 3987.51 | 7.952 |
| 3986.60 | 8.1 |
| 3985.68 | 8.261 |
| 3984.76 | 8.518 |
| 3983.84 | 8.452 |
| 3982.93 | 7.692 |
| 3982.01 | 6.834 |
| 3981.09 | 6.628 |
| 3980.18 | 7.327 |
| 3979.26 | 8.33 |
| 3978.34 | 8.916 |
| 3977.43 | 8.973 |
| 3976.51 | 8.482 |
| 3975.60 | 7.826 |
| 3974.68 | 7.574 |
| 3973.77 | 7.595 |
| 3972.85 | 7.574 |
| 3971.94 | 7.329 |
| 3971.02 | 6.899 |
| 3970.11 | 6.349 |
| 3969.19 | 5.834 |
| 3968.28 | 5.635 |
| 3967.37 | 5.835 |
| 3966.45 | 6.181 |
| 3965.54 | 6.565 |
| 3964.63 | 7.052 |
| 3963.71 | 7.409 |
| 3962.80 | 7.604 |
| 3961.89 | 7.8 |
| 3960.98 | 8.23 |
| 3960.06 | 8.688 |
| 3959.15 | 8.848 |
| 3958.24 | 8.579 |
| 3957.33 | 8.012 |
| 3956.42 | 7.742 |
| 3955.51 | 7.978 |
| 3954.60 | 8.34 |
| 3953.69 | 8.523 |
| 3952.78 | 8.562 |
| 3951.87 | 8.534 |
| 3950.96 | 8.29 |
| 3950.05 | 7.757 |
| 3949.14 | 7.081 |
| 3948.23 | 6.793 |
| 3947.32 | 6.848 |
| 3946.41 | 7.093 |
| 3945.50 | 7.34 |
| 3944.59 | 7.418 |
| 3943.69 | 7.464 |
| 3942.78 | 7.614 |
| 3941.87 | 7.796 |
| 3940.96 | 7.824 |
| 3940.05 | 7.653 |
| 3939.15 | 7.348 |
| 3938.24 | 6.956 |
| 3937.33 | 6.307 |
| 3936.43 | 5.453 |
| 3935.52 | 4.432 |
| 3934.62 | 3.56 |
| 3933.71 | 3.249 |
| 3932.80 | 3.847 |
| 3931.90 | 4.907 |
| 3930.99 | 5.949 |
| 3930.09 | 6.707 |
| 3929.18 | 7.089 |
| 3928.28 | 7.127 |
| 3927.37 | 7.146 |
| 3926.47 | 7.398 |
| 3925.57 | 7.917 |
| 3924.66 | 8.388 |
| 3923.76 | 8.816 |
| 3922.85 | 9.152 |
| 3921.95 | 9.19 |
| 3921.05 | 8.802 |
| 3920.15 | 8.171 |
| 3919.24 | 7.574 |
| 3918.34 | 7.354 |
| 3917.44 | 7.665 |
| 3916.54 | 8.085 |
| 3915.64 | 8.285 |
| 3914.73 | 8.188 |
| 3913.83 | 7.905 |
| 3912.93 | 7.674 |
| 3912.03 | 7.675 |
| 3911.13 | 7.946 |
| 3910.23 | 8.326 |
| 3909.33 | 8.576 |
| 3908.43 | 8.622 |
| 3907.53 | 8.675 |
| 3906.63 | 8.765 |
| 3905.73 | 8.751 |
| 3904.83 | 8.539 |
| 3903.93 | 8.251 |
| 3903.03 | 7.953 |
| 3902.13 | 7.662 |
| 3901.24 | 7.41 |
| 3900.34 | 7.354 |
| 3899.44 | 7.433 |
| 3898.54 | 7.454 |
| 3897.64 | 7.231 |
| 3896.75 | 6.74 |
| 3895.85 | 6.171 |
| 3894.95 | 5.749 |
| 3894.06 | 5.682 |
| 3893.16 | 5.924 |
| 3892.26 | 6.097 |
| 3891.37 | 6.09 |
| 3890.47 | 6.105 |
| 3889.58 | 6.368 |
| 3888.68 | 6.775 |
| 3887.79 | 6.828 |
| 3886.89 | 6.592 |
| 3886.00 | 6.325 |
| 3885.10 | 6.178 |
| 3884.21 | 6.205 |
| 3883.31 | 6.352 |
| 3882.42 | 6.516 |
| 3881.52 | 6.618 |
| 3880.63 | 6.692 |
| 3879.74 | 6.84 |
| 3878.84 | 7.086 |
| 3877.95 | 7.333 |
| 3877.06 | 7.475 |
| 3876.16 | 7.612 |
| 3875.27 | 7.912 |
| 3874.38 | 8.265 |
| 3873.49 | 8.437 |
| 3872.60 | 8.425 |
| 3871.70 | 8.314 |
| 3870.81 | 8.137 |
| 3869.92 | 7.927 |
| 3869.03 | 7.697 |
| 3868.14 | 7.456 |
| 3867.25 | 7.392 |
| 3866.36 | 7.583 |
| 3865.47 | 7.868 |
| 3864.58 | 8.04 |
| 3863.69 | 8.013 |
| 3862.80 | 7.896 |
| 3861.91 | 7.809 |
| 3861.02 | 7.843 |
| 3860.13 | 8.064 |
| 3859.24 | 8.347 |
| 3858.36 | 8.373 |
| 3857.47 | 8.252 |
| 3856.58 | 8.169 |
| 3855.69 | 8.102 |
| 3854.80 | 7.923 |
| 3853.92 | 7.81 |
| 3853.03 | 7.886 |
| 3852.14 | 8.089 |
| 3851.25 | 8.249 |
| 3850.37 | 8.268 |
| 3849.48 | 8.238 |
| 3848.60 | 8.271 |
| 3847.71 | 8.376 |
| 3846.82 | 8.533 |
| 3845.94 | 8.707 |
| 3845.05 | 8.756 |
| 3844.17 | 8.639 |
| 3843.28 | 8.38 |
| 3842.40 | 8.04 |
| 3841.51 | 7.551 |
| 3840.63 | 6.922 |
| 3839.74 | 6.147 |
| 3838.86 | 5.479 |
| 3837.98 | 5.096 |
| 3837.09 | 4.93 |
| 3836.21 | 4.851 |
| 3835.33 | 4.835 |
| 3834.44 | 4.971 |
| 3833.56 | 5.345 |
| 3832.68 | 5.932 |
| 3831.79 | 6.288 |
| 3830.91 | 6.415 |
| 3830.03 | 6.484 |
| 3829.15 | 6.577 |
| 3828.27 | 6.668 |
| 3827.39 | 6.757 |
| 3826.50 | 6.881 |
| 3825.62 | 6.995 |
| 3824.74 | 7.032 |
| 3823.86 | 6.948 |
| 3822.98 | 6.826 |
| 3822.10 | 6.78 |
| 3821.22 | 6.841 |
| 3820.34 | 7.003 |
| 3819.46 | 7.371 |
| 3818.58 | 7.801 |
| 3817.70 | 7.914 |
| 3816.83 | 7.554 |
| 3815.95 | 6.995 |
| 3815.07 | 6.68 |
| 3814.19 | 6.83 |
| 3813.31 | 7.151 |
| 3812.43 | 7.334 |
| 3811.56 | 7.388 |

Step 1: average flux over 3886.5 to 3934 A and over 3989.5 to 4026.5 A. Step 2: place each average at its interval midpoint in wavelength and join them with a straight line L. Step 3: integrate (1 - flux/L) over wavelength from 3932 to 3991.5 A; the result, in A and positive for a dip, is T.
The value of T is 7.0 A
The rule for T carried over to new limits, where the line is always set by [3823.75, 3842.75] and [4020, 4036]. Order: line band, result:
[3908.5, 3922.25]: -1.1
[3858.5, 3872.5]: -2.5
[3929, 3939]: 3.1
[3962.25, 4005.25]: 3.0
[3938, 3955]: 0.7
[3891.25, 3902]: 0.8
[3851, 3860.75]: -2.3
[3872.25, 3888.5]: -0.3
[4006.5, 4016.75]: -0.6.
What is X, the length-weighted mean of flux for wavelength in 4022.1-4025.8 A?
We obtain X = 9.24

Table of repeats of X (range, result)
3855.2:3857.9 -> 8.15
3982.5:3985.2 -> 8.24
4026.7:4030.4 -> 9.41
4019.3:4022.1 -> 9.41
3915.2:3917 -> 8.2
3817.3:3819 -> 7.85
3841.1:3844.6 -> 8.14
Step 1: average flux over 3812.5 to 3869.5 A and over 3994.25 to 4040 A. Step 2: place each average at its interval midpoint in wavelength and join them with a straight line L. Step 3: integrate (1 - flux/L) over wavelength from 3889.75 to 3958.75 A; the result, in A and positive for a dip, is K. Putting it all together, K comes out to 7.2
